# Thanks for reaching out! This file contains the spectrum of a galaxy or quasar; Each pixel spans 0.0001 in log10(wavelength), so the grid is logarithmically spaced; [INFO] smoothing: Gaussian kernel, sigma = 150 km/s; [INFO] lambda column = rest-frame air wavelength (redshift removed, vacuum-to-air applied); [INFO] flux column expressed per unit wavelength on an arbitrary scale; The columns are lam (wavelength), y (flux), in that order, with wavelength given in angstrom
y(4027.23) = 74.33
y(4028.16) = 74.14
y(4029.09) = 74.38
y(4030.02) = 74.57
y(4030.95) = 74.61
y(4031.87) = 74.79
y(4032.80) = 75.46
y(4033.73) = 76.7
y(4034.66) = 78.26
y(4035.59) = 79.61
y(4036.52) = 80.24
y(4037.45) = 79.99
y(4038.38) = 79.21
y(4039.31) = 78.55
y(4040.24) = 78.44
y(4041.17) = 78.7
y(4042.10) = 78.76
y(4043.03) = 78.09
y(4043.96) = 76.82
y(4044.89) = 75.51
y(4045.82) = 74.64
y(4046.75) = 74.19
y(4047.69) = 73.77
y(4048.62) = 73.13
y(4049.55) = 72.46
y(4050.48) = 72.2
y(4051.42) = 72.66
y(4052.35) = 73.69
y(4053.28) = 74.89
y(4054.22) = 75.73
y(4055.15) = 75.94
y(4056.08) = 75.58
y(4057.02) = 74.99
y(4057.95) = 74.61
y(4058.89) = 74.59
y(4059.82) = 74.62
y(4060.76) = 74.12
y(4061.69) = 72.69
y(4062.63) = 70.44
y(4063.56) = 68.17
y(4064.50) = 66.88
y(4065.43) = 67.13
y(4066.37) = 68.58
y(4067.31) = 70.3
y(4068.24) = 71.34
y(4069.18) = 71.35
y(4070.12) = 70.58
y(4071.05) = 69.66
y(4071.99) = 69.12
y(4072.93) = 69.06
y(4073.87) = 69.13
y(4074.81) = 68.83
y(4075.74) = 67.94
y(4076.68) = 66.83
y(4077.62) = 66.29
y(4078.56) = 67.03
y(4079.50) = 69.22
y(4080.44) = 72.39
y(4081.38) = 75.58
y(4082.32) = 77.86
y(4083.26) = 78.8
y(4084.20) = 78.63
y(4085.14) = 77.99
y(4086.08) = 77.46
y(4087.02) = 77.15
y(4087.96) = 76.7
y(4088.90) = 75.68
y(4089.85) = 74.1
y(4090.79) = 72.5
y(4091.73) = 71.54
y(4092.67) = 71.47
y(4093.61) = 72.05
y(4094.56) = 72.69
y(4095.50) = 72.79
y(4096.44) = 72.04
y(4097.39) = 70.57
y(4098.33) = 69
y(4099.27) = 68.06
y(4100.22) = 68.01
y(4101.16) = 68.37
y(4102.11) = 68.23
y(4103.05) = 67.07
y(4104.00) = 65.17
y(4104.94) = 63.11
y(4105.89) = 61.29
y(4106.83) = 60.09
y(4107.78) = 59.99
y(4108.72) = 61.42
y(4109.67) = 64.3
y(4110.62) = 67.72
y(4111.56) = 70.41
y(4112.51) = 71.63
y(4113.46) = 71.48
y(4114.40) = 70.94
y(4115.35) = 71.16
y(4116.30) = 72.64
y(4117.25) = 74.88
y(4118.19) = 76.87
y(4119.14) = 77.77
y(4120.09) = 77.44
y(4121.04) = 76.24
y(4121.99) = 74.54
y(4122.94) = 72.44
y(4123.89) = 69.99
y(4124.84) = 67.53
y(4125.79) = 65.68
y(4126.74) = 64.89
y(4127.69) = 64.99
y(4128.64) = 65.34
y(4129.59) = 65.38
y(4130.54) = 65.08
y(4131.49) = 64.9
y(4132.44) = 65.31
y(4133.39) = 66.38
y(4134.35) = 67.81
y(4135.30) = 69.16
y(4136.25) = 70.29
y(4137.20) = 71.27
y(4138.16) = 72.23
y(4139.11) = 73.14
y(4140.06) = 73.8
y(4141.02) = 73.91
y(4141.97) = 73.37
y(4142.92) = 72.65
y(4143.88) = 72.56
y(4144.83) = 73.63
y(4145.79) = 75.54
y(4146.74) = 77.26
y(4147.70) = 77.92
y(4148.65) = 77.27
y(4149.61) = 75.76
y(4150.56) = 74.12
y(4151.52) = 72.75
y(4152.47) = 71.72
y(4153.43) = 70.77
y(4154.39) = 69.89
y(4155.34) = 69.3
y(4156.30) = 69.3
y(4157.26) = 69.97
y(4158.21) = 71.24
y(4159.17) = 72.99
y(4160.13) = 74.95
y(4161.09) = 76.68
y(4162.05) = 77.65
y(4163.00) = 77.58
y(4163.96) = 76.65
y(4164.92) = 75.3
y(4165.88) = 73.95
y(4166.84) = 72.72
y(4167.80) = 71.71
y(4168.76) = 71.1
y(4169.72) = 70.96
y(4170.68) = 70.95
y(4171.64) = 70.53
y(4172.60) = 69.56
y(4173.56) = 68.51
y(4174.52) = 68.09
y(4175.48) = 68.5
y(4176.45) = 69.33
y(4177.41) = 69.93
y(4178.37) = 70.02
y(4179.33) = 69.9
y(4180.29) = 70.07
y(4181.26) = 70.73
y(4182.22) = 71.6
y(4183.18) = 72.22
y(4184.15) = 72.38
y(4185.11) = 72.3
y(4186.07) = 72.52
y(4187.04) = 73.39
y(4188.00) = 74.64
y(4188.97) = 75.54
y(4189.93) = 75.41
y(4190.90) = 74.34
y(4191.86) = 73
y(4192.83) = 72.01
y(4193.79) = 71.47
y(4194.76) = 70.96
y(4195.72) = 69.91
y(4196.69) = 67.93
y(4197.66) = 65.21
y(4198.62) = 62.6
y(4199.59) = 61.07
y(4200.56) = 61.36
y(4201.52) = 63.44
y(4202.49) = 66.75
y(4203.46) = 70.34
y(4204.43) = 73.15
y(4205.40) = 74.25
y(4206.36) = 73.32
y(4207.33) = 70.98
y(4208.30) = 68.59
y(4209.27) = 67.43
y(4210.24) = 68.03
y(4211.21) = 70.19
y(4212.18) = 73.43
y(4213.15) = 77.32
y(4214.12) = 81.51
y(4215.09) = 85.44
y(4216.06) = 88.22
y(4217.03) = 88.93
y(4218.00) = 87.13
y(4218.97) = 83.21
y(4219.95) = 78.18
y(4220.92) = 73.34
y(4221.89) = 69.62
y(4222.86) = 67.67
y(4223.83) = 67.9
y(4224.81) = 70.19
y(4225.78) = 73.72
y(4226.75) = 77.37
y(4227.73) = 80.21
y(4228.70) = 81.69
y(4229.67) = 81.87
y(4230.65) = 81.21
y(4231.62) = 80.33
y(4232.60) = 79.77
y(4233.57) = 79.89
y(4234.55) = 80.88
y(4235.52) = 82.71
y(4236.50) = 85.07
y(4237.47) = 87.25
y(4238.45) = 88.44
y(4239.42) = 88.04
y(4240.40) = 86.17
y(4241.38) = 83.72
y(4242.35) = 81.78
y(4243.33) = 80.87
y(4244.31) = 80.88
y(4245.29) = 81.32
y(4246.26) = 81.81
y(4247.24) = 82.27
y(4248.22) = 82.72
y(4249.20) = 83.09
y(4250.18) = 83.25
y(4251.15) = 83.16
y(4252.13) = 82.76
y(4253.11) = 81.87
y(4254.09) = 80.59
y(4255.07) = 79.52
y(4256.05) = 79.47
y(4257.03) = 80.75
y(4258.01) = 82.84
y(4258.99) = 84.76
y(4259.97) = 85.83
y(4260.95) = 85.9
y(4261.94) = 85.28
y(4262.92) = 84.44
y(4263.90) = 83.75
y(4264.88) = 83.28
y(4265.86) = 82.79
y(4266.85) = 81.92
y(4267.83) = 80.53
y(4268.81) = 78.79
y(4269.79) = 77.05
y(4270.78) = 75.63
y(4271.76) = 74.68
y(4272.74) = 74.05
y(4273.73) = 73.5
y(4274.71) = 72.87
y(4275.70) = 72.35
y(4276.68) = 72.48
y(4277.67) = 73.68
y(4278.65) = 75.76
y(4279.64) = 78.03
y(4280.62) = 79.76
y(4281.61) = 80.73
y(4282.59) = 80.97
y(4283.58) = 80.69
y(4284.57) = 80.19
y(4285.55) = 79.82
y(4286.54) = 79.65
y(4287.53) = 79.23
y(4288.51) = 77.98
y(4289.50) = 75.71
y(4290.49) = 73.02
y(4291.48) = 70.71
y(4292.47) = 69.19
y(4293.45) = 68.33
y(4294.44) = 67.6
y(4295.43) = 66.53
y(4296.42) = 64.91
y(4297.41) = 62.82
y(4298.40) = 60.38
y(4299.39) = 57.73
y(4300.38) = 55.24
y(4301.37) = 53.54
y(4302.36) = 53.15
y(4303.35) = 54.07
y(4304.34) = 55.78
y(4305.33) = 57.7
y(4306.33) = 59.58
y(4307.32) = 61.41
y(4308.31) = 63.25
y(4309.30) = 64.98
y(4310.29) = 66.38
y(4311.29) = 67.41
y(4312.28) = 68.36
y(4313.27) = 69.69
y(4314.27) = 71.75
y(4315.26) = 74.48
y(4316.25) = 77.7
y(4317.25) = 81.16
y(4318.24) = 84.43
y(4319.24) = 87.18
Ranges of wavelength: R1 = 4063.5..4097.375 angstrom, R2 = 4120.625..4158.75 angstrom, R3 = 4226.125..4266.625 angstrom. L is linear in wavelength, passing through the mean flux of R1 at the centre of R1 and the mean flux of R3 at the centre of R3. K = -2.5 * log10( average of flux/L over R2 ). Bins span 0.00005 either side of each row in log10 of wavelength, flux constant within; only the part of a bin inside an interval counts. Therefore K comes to 0.07 mag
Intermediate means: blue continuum 71.8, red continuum 82.6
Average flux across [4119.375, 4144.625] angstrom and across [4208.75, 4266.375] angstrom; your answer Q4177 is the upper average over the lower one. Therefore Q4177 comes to 1.15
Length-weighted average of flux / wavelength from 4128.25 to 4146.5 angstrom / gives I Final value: 70.2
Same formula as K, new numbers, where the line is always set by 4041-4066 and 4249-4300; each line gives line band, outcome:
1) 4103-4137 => 0.097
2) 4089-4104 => 0.059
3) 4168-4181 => 0.086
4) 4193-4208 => 0.115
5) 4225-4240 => -0.073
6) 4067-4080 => 0.077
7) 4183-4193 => 0.034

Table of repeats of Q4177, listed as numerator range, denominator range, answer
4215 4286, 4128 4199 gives 1.12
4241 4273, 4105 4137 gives 1.19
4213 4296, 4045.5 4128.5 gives 1.12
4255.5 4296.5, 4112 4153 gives 1.08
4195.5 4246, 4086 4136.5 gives 1.10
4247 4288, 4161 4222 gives 1.10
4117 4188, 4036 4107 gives 0.99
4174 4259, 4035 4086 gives 1.03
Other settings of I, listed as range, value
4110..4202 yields 71.2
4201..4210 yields 69.7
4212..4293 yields 79.8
